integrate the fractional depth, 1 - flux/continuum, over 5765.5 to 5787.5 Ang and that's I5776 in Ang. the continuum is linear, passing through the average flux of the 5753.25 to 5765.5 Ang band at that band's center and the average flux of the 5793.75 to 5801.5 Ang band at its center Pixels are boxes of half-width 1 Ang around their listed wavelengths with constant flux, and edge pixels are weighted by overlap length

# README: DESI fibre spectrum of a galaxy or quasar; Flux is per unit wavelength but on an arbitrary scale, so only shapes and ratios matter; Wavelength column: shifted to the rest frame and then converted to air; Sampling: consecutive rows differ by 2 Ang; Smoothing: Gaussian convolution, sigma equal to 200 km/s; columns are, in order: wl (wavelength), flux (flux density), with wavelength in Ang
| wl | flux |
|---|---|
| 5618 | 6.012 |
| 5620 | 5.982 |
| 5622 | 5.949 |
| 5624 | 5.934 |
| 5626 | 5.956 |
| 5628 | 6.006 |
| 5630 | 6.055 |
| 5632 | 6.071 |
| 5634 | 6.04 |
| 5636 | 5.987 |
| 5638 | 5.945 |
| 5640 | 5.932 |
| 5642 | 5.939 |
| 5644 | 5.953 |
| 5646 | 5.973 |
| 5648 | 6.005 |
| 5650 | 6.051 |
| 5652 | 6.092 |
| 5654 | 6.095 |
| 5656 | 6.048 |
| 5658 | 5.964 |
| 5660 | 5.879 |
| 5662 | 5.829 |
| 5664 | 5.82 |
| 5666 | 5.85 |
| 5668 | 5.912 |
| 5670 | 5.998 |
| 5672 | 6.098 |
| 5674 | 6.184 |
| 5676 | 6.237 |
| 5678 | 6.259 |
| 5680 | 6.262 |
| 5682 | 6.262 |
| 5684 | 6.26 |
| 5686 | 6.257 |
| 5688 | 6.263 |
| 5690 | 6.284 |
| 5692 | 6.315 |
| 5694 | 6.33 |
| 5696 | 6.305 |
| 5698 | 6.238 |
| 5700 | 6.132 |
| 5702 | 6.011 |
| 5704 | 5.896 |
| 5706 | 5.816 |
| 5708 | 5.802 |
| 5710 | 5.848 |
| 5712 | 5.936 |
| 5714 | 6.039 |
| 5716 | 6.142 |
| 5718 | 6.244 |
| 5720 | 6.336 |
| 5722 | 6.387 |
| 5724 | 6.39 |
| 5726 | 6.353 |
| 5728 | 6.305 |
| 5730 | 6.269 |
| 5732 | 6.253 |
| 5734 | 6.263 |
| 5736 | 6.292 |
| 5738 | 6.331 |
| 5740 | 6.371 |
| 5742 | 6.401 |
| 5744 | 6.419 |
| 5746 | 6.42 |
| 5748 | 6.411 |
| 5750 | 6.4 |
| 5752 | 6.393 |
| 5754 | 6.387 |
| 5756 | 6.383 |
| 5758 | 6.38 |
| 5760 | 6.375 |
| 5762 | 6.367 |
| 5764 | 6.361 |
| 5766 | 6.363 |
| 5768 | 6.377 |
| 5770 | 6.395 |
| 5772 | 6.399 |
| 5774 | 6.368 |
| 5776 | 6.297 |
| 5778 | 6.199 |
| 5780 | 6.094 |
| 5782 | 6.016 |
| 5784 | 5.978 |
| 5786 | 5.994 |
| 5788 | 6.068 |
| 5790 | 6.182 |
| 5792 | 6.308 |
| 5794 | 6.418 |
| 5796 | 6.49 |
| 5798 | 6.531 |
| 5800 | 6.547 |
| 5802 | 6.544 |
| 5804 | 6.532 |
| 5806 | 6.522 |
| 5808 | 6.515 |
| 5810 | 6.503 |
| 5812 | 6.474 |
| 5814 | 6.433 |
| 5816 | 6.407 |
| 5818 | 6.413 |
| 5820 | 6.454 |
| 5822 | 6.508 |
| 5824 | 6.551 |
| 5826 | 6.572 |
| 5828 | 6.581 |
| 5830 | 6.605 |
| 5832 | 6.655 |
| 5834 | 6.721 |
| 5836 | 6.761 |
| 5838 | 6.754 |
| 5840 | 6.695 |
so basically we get 0.7 Ang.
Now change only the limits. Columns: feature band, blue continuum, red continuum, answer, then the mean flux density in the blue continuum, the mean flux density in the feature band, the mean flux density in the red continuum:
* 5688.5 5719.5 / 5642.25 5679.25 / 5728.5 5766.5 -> 0.4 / 6.01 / 6.1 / 6.36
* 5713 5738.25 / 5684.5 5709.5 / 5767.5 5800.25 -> -0.4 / 6.13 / 6.28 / 6.27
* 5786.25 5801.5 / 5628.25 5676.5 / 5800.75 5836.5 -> 0.3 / 6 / 6.35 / 6.54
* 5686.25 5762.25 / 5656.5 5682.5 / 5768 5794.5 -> -1.6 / 6.04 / 6.25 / 6.21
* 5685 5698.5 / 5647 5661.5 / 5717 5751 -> -0.3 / 6.01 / 6.29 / 6.34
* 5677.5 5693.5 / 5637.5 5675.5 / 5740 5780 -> -0.5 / 5.98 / 6.27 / 6.37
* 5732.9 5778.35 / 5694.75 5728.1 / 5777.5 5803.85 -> -1.2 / 6.12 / 6.37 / 6.27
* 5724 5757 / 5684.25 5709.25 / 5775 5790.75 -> -1.3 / 6.14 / 6.35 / 6.1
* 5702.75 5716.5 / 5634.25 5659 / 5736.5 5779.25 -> 0.6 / 6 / 5.92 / 6.37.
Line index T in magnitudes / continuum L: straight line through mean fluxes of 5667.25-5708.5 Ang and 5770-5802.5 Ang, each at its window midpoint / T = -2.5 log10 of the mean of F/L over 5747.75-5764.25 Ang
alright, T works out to -0.02 mag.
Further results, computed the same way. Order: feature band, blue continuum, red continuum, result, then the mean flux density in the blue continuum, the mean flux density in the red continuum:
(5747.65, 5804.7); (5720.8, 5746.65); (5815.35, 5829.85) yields 0.02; 6.34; 6.51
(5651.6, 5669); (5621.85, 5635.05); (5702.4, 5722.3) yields 0.01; 6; 6.03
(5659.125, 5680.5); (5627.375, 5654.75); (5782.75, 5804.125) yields 0.01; 6.01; 6.31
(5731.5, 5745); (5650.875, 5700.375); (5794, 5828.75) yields -0.01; 6.13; 6.5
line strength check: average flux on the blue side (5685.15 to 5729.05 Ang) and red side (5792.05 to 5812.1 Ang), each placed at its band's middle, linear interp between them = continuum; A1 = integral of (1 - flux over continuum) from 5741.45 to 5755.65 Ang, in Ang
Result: -0.2 Ang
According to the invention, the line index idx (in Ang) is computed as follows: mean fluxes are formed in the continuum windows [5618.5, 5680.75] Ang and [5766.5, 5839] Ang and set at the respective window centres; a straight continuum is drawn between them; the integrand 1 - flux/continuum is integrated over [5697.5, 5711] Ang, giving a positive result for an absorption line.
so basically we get 0.4 Ang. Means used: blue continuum 6.01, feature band 5.95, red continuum 6.42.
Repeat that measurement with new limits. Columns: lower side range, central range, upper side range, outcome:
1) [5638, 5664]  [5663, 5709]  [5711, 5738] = -0.13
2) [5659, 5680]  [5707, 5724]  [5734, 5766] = 0.31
